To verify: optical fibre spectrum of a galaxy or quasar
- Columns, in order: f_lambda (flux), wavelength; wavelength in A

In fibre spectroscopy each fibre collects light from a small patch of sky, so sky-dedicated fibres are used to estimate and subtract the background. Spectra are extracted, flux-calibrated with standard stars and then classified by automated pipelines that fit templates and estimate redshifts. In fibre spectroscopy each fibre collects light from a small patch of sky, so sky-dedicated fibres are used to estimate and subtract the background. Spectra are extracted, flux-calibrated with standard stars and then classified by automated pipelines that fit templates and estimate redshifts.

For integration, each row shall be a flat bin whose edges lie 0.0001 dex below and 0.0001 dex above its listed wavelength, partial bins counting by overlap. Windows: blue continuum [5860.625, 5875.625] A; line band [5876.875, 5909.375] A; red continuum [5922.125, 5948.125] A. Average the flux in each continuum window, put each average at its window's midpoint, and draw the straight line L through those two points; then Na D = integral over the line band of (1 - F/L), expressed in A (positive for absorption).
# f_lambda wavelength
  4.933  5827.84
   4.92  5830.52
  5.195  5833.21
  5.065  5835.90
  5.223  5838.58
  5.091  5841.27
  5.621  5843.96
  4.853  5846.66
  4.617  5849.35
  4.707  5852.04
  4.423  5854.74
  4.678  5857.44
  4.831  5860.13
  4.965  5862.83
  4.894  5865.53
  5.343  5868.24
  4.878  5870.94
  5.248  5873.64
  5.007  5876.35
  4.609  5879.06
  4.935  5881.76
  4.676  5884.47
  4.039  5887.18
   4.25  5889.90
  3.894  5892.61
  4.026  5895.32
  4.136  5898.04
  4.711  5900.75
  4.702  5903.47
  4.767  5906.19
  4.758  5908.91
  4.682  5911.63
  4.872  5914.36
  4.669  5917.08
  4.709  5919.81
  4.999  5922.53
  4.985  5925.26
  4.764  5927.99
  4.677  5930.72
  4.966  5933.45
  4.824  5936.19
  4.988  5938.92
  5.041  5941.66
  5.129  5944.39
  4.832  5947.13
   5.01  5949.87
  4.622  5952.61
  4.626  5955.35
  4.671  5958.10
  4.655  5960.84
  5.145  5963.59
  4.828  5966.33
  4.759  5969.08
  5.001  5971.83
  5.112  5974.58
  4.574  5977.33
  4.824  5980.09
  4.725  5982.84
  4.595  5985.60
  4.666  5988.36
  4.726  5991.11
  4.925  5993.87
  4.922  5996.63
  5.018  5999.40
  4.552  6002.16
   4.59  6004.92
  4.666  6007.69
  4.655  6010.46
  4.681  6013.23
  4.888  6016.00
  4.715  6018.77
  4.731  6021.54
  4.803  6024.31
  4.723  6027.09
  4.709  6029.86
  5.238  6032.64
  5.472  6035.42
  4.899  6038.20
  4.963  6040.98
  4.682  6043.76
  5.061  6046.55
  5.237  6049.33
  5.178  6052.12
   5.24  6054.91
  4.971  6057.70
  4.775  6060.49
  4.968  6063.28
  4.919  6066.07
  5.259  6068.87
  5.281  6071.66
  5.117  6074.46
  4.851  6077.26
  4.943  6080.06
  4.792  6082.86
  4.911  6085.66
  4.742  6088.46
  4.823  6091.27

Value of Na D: 3.5 A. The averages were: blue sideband 5.05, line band 4.46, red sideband 4.92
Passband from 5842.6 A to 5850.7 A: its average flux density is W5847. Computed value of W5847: 5.03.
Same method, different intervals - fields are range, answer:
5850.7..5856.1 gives 4.56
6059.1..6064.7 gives 4.88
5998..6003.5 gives 4.78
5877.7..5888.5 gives 4.57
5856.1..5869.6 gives 4.94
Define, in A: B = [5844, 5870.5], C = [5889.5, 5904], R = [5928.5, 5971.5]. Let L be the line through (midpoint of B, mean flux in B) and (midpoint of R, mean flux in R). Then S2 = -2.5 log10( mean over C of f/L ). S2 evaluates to 0.14 mag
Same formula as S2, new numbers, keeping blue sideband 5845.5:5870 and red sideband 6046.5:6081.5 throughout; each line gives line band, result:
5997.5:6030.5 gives 0.060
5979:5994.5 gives 0.052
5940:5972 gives 0.017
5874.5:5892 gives 0.062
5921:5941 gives 0.003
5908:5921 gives 0.033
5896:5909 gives 0.068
